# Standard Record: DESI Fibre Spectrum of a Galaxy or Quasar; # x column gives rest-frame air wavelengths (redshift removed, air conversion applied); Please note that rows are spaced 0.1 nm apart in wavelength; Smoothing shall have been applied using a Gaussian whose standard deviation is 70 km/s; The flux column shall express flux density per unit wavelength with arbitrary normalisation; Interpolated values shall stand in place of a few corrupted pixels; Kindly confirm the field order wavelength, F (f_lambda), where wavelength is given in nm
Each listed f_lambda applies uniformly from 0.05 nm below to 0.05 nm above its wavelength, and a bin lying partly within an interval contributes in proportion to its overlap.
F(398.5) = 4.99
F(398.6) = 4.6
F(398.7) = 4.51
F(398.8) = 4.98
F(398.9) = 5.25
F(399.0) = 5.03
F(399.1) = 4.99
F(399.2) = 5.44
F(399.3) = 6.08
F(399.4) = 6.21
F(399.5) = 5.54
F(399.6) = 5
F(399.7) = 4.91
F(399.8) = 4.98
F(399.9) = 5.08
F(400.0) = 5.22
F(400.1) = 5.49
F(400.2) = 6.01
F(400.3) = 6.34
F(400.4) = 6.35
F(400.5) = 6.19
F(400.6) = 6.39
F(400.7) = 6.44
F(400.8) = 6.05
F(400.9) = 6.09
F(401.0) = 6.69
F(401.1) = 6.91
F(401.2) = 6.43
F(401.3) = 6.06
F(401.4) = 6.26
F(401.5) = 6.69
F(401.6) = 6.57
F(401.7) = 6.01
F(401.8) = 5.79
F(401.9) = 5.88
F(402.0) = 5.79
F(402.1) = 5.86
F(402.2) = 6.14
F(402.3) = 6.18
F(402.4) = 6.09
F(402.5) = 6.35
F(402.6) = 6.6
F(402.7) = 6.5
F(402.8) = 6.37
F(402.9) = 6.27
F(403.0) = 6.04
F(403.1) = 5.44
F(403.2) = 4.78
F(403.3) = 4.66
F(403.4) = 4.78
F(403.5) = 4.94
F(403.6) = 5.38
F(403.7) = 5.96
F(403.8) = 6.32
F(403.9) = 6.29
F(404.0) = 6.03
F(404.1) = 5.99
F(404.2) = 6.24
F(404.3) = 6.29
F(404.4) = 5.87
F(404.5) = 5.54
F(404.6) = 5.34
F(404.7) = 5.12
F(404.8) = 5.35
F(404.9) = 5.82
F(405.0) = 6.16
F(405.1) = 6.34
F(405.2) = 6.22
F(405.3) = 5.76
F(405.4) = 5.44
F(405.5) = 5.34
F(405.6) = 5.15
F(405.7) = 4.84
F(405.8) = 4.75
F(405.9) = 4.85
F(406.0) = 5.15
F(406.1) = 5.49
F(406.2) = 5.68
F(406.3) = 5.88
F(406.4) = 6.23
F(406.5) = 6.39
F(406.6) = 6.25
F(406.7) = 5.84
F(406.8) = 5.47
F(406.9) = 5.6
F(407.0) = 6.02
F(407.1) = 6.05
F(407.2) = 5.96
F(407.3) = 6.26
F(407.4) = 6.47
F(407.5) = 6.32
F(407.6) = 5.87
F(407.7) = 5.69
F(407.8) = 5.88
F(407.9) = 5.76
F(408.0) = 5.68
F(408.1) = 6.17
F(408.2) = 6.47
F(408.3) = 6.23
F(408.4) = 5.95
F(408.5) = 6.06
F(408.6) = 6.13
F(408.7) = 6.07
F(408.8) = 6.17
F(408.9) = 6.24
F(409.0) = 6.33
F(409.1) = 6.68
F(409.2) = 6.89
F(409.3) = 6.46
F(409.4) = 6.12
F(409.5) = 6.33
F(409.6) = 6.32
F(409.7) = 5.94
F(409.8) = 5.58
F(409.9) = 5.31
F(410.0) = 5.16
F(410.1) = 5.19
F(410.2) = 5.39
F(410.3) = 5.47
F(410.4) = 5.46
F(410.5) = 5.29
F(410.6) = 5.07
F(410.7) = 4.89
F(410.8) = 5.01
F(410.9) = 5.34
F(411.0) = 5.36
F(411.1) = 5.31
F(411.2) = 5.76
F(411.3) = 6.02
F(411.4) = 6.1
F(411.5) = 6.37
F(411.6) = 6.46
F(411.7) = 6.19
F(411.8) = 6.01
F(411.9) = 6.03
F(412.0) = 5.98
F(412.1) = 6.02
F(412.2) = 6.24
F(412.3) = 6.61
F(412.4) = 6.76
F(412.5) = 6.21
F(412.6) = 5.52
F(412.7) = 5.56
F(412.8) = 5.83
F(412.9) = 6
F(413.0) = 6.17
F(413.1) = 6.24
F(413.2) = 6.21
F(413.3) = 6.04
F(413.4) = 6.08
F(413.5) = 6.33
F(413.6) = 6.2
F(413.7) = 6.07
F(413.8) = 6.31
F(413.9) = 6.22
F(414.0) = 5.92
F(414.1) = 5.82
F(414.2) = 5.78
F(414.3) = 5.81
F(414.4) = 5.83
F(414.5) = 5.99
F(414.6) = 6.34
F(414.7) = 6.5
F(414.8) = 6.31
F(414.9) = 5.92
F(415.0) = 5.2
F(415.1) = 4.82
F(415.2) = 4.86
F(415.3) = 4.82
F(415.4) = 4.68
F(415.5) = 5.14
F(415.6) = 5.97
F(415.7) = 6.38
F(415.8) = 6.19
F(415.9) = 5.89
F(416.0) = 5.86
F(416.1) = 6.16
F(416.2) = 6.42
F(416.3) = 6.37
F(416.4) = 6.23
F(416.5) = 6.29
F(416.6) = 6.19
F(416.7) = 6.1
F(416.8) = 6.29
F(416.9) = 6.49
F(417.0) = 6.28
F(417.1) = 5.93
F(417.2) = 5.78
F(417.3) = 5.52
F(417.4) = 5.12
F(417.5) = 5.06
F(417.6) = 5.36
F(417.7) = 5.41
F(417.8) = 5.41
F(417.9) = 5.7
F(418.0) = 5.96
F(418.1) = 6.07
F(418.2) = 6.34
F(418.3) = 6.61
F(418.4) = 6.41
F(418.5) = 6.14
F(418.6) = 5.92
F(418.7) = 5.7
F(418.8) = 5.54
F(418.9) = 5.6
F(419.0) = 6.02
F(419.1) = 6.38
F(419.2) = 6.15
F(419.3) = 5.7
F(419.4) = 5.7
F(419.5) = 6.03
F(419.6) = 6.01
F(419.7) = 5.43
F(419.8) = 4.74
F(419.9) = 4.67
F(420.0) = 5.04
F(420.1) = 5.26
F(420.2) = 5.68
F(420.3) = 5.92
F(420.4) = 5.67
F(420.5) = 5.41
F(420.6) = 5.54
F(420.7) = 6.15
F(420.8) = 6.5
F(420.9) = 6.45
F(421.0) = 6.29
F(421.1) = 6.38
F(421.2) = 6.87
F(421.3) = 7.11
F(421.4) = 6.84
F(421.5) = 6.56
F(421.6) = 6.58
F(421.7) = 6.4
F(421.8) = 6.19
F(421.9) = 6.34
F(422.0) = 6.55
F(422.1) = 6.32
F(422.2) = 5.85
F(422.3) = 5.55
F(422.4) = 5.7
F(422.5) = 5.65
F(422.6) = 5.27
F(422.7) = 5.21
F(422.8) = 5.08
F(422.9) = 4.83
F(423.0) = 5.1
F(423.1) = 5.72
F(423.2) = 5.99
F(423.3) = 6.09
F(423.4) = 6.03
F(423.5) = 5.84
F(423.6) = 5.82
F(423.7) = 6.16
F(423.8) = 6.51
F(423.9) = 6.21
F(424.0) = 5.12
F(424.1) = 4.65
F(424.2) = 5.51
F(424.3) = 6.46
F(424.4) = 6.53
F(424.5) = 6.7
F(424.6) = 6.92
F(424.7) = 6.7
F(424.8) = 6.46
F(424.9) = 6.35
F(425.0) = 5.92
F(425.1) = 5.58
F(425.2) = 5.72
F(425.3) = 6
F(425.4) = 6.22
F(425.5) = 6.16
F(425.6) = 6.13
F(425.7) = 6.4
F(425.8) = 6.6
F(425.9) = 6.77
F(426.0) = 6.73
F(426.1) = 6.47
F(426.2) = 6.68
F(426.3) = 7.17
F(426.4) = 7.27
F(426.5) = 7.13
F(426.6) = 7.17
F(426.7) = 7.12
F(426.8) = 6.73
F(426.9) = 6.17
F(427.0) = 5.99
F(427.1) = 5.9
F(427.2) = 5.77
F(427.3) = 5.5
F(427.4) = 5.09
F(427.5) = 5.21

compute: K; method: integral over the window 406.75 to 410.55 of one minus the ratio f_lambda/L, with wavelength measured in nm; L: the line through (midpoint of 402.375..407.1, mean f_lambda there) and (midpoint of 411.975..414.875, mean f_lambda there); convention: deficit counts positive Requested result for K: -0.04 nm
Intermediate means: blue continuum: 5.73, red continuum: 6.1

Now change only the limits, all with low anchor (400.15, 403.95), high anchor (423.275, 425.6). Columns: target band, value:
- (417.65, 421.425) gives 0.10 nm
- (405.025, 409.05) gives 0.13 nm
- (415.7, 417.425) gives -0.01 nm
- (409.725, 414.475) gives 0.17 nm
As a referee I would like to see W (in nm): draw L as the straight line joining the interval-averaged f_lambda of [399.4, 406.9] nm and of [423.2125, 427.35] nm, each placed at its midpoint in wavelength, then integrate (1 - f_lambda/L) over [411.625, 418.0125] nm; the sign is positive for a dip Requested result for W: 0.15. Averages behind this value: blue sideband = 5.82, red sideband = 6.27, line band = 5.92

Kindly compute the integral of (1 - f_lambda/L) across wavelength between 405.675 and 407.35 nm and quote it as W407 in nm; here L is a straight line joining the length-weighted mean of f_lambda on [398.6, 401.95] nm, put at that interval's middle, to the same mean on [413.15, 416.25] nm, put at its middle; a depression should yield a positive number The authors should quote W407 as 0.04 nm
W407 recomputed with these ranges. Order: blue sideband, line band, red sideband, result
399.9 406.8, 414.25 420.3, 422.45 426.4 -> 0.197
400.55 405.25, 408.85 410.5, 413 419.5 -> 0.010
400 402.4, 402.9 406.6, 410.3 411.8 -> 0.218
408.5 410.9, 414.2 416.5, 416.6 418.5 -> 0.021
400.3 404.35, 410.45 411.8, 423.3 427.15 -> 0.112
